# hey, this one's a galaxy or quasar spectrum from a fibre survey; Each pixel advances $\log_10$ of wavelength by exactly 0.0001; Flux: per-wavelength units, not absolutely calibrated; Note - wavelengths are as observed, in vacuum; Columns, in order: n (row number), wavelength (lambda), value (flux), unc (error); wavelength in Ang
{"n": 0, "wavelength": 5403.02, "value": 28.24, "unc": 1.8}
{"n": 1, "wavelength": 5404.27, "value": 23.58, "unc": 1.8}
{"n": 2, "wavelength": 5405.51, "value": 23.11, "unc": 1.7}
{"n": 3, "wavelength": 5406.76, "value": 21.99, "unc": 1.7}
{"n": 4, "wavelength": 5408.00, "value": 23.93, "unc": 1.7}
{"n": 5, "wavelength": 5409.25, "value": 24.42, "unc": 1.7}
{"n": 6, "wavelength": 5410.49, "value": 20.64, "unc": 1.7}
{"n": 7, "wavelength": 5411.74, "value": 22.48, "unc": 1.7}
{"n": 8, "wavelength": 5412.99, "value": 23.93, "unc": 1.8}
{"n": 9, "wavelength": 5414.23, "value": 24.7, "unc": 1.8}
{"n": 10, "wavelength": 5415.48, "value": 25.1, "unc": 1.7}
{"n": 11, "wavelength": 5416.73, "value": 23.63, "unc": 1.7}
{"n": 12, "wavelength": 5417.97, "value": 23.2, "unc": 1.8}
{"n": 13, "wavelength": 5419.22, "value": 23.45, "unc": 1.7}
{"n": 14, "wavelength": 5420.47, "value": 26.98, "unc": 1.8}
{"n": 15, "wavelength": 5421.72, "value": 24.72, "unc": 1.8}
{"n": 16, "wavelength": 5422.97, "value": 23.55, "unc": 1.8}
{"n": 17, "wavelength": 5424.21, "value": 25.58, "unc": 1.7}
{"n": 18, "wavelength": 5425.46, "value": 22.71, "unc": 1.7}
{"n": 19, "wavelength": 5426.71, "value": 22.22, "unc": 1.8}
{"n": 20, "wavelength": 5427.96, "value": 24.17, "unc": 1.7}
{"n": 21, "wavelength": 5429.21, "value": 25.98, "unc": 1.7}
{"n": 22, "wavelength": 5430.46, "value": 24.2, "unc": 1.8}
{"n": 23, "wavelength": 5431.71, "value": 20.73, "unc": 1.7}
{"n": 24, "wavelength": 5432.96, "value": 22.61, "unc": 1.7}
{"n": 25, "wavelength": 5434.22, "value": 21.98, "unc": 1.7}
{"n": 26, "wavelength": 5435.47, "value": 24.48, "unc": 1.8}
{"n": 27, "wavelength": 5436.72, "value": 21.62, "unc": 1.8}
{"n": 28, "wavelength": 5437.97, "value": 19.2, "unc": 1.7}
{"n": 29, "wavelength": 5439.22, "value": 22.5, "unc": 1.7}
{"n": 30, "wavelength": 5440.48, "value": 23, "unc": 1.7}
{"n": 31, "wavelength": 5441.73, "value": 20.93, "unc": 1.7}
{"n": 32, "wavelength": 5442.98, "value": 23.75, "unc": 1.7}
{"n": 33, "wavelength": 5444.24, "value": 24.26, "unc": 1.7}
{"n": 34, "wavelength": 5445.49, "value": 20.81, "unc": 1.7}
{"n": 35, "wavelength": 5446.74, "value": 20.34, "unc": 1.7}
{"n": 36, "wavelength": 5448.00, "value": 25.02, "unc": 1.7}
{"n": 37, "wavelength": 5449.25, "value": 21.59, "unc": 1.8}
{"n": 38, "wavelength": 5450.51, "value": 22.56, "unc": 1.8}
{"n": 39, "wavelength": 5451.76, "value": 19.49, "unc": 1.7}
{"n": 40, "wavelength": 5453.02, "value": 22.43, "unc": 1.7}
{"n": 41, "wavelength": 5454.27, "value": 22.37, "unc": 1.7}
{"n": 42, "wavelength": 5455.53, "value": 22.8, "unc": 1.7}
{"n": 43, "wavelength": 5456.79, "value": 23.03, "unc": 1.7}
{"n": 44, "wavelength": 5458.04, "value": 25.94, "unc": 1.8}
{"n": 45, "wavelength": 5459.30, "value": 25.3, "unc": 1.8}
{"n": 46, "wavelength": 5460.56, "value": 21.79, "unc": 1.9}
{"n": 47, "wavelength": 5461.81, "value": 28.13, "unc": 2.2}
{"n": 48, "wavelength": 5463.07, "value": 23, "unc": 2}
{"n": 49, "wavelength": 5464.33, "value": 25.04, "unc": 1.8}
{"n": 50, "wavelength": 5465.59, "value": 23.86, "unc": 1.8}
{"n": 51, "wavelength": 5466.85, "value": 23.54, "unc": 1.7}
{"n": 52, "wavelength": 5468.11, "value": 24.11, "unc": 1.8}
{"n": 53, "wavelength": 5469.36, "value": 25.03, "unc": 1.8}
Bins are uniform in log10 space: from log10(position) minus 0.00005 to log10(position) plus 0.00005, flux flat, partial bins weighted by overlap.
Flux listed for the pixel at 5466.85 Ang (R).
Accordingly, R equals 23.54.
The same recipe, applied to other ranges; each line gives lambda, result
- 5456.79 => 23.03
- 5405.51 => 23.11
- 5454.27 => 22.37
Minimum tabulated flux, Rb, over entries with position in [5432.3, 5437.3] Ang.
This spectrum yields 21.62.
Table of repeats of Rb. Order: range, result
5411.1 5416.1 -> 22.48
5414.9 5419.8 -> 23.2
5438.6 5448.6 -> 20.34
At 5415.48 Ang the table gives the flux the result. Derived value 25.1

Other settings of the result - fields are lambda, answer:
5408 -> 23.93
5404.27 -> 23.58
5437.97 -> 19.2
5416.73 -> 23.63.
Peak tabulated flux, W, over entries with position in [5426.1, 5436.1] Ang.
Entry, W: 25.98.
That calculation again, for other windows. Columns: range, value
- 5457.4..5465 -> 28.13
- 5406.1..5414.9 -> 24.7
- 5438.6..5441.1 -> 23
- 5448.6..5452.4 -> 22.56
